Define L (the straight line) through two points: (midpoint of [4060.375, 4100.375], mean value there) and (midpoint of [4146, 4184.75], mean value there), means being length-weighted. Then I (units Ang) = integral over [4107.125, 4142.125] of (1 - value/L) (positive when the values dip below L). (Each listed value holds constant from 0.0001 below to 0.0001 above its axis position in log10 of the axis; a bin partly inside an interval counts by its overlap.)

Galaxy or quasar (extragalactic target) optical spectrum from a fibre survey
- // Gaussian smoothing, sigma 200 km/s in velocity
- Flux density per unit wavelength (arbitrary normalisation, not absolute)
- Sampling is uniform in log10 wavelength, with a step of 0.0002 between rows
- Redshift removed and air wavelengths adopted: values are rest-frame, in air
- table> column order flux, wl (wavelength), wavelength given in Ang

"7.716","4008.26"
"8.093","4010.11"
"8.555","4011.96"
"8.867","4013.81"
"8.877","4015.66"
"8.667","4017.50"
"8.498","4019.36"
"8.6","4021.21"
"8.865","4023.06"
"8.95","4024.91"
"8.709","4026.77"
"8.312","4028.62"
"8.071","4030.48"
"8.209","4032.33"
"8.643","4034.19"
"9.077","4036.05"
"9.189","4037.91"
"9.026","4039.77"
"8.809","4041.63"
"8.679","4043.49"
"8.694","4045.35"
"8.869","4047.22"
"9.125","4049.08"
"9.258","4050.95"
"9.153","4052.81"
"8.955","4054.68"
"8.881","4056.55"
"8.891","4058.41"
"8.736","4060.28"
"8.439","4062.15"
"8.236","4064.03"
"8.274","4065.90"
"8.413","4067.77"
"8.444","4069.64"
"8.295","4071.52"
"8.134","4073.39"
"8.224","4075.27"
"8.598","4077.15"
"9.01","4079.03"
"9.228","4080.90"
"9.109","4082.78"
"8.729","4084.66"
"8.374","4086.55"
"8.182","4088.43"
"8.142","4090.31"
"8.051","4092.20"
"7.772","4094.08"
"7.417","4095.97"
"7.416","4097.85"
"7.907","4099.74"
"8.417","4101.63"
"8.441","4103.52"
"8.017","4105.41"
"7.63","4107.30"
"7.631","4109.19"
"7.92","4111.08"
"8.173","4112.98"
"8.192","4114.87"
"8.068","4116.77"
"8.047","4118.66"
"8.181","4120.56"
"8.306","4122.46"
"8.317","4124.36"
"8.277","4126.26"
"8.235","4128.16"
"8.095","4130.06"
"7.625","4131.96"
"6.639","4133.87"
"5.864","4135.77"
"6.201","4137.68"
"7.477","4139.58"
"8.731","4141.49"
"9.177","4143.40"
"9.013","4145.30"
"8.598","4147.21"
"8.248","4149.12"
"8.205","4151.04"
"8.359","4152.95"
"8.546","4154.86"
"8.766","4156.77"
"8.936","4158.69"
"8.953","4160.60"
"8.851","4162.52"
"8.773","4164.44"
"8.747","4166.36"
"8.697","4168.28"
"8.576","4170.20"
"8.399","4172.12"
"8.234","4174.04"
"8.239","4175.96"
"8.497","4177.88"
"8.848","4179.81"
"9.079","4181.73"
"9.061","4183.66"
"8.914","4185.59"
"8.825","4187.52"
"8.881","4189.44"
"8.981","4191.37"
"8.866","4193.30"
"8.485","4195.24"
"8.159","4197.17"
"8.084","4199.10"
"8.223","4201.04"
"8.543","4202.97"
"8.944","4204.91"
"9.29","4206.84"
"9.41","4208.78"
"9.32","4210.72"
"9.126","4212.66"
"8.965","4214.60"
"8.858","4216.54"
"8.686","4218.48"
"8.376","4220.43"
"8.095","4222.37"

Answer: 3.0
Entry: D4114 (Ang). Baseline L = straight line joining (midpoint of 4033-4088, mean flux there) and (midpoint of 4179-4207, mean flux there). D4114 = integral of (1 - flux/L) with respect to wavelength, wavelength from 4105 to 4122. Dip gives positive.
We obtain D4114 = 1.4 Ang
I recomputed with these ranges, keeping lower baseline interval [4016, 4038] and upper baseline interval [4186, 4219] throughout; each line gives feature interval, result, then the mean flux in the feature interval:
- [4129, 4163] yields 2.5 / 8.12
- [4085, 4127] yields 3.2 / 8.05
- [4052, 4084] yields 0.1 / 8.65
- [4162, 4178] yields 0.4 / 8.55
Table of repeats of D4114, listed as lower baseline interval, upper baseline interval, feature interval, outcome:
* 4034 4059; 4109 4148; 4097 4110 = 0.51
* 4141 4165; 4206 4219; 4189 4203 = 0.75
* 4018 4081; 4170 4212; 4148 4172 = 0.24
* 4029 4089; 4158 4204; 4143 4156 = 0.14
